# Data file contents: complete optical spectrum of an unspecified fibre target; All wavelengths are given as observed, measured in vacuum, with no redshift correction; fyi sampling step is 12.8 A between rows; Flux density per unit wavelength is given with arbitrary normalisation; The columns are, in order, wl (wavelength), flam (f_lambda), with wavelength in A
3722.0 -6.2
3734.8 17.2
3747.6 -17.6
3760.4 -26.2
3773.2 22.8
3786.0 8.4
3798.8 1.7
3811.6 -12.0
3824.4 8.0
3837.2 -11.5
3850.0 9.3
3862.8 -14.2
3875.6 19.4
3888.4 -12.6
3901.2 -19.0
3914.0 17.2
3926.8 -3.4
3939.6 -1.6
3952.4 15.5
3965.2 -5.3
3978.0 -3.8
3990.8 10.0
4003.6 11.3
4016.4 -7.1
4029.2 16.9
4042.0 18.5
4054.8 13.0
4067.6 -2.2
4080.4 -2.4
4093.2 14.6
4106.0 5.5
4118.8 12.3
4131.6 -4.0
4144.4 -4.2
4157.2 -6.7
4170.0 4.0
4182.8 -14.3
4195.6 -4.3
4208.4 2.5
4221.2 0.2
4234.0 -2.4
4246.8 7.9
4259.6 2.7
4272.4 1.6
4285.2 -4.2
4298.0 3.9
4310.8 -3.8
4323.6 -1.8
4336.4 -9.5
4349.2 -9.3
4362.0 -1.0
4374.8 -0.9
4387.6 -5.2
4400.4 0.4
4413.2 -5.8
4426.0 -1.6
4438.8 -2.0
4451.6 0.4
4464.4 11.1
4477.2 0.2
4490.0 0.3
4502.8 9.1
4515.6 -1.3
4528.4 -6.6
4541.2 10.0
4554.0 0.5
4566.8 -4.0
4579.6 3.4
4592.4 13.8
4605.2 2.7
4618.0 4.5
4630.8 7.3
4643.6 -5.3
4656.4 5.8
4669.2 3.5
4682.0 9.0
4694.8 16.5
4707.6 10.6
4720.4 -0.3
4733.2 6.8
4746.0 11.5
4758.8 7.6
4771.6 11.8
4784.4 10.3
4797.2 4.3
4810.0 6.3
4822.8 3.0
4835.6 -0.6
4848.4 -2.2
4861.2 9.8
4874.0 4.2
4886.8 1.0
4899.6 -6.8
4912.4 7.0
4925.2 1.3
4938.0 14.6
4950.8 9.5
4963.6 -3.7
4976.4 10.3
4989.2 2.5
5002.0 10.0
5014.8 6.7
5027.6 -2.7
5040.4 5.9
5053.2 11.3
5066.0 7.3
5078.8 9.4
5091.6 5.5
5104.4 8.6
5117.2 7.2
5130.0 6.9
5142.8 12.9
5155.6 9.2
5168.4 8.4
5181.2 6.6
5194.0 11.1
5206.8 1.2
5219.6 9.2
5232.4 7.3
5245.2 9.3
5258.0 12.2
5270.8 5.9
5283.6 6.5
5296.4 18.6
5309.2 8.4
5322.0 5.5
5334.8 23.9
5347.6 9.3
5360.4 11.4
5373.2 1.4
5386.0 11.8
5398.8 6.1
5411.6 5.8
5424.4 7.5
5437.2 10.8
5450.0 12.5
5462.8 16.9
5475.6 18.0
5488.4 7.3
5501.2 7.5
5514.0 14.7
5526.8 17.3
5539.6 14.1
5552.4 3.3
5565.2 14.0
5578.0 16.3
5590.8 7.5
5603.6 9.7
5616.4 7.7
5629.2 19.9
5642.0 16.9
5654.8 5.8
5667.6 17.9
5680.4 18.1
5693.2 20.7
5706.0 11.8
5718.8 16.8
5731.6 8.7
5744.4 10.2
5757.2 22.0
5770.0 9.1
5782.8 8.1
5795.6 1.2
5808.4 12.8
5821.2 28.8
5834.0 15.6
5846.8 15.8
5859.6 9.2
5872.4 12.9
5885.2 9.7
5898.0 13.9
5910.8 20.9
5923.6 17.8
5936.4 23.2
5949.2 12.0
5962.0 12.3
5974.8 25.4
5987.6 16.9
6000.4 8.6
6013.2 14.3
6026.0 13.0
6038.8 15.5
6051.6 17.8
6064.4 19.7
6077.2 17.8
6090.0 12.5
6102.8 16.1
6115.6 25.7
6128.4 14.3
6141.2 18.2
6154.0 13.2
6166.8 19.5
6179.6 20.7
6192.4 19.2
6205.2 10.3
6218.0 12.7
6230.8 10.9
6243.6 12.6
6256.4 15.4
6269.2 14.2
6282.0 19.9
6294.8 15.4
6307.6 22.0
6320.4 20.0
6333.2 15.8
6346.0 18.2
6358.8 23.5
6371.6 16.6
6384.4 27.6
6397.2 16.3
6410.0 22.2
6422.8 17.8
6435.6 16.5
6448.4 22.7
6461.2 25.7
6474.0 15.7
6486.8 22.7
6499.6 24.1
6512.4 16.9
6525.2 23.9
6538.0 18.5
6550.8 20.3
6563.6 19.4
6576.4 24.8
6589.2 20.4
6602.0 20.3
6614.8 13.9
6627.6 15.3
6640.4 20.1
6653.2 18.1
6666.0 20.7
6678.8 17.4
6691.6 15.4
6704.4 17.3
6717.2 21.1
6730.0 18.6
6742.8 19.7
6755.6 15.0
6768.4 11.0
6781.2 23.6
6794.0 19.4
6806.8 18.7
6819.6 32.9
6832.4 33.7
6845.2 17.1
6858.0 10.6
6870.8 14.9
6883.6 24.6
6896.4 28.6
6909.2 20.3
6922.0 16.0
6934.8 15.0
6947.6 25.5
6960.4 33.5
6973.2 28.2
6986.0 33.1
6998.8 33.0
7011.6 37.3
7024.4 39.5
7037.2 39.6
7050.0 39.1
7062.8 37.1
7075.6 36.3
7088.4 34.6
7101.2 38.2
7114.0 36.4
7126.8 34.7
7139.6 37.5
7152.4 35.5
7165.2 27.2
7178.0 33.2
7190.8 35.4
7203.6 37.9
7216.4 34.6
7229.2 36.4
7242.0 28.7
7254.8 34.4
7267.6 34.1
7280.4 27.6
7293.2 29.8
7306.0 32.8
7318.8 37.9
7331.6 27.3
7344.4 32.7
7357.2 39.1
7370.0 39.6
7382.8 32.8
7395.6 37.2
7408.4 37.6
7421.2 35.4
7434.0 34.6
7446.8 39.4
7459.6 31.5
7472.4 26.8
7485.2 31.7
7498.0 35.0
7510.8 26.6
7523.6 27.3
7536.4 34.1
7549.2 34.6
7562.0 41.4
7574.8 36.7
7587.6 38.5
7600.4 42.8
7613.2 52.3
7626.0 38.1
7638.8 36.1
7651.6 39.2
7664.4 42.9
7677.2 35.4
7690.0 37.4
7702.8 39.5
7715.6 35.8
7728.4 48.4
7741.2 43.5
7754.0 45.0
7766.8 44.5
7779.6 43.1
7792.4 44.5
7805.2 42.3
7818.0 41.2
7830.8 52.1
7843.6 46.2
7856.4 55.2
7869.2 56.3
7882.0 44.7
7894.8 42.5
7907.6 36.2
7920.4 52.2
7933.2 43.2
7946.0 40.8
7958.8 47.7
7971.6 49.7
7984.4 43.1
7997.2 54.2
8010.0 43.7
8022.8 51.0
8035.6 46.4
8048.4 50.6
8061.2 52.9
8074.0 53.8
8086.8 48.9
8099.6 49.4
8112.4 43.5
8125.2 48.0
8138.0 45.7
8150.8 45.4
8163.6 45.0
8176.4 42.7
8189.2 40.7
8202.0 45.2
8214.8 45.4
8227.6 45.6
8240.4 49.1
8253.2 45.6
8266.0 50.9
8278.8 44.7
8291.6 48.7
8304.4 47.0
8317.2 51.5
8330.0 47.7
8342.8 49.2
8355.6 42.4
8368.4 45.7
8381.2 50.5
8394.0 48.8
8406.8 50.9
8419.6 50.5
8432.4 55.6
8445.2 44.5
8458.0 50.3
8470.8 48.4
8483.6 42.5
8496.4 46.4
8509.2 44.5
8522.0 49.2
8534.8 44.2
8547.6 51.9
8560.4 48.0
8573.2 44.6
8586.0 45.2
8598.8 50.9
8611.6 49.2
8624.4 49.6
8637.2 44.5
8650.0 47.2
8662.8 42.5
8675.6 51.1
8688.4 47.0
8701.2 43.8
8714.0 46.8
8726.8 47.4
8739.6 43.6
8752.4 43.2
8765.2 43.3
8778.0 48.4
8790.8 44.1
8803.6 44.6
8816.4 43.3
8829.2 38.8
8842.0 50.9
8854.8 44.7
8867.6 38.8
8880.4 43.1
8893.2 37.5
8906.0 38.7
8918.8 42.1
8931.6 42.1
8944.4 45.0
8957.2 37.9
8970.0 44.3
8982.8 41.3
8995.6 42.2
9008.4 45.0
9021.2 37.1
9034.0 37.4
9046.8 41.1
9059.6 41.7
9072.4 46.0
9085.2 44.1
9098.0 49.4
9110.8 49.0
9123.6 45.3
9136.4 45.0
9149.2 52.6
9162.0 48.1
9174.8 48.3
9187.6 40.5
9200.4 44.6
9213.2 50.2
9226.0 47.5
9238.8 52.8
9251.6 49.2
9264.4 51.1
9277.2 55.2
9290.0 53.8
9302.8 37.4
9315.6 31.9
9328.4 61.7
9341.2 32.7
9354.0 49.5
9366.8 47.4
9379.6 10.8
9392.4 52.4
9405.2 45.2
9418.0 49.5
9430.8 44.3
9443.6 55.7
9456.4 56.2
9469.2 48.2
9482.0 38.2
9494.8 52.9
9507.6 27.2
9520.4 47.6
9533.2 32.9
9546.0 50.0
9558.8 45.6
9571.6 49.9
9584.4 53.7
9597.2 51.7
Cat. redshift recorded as 0.745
